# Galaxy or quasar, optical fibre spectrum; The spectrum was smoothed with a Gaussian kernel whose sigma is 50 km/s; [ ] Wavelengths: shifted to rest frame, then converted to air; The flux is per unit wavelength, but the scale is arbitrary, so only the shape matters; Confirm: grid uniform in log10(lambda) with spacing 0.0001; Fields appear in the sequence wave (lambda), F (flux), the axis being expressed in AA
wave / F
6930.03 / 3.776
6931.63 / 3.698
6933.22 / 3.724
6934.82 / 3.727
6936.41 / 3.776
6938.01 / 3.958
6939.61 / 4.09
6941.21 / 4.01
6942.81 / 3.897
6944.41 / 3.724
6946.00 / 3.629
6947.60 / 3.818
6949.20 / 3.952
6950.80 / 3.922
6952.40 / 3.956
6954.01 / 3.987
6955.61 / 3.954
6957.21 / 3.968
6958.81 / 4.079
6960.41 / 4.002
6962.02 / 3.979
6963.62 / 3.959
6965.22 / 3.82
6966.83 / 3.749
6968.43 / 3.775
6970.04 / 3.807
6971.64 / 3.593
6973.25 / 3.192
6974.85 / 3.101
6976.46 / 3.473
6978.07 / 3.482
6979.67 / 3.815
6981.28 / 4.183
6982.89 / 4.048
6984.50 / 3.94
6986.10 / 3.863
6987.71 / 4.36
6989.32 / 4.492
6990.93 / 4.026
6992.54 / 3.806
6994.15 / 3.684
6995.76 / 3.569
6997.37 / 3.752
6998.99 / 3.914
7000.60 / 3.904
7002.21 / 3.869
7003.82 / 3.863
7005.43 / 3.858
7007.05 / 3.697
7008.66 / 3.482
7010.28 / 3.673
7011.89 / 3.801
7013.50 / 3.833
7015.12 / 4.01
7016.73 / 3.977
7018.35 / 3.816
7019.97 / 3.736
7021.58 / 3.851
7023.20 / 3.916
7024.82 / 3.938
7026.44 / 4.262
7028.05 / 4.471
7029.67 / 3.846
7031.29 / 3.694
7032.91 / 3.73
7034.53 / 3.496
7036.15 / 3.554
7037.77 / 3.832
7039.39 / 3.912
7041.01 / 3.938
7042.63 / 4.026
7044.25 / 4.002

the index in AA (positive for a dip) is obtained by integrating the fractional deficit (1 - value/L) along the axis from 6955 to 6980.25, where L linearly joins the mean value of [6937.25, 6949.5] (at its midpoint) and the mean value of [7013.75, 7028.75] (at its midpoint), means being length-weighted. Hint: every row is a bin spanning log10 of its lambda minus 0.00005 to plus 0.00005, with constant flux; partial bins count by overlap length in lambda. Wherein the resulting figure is 1.2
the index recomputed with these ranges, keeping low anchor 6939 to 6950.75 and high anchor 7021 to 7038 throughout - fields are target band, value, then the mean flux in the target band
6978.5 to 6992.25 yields -0.67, 4.07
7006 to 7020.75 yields 0.35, 3.78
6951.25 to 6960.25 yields -0.26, 3.99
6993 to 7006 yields 0.24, 3.8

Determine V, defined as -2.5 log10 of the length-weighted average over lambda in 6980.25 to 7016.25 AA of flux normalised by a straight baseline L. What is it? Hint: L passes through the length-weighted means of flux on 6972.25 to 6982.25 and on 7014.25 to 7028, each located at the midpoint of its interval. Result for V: -0.04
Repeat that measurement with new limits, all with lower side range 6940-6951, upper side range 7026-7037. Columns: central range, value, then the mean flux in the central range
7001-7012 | 0.03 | 3.75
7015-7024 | -0.01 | 3.88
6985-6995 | -0.05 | 4.04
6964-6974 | 0.05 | 3.67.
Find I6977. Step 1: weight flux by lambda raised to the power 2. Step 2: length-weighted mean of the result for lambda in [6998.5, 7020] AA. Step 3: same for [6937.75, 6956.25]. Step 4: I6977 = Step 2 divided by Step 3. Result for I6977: 1.00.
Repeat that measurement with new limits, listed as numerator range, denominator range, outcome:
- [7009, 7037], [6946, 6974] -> 1.02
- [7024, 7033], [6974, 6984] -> 1.10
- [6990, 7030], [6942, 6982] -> 1.03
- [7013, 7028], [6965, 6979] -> 1.13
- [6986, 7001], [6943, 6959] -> 1.02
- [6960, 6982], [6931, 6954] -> 0.97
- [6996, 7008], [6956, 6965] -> 0.97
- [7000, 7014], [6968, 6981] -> 1.07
